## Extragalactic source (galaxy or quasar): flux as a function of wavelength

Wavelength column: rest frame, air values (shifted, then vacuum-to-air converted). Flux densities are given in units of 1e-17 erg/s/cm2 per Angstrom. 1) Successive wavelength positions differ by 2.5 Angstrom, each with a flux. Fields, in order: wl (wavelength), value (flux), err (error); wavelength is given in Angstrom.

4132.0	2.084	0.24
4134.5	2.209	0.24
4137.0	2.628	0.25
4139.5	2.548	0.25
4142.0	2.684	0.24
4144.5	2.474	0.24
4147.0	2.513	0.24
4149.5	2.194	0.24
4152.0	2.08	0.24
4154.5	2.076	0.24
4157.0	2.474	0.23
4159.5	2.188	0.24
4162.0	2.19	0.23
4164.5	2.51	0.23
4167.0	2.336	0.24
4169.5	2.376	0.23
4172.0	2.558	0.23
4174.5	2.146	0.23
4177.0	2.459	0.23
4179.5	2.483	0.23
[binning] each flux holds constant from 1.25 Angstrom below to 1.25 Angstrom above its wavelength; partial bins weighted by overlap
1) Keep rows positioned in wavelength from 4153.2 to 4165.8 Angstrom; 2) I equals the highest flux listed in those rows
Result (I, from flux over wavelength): 2.51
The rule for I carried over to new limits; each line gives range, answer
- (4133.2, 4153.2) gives 2.684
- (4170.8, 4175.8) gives 2.558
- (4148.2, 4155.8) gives 2.194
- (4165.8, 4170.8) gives 2.376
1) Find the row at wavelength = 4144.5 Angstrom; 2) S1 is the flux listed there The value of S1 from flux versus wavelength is 2.474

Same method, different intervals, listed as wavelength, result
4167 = 2.336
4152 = 2.08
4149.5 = 2.194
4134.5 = 2.209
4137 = 2.628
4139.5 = 2.548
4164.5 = 2.51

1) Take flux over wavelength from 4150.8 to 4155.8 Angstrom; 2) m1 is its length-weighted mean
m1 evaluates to 2.08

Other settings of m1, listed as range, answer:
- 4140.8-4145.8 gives 2.58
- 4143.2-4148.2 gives 2.5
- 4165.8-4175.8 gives 2.35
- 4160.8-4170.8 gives 2.35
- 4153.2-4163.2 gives 2.23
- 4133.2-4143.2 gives 2.51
